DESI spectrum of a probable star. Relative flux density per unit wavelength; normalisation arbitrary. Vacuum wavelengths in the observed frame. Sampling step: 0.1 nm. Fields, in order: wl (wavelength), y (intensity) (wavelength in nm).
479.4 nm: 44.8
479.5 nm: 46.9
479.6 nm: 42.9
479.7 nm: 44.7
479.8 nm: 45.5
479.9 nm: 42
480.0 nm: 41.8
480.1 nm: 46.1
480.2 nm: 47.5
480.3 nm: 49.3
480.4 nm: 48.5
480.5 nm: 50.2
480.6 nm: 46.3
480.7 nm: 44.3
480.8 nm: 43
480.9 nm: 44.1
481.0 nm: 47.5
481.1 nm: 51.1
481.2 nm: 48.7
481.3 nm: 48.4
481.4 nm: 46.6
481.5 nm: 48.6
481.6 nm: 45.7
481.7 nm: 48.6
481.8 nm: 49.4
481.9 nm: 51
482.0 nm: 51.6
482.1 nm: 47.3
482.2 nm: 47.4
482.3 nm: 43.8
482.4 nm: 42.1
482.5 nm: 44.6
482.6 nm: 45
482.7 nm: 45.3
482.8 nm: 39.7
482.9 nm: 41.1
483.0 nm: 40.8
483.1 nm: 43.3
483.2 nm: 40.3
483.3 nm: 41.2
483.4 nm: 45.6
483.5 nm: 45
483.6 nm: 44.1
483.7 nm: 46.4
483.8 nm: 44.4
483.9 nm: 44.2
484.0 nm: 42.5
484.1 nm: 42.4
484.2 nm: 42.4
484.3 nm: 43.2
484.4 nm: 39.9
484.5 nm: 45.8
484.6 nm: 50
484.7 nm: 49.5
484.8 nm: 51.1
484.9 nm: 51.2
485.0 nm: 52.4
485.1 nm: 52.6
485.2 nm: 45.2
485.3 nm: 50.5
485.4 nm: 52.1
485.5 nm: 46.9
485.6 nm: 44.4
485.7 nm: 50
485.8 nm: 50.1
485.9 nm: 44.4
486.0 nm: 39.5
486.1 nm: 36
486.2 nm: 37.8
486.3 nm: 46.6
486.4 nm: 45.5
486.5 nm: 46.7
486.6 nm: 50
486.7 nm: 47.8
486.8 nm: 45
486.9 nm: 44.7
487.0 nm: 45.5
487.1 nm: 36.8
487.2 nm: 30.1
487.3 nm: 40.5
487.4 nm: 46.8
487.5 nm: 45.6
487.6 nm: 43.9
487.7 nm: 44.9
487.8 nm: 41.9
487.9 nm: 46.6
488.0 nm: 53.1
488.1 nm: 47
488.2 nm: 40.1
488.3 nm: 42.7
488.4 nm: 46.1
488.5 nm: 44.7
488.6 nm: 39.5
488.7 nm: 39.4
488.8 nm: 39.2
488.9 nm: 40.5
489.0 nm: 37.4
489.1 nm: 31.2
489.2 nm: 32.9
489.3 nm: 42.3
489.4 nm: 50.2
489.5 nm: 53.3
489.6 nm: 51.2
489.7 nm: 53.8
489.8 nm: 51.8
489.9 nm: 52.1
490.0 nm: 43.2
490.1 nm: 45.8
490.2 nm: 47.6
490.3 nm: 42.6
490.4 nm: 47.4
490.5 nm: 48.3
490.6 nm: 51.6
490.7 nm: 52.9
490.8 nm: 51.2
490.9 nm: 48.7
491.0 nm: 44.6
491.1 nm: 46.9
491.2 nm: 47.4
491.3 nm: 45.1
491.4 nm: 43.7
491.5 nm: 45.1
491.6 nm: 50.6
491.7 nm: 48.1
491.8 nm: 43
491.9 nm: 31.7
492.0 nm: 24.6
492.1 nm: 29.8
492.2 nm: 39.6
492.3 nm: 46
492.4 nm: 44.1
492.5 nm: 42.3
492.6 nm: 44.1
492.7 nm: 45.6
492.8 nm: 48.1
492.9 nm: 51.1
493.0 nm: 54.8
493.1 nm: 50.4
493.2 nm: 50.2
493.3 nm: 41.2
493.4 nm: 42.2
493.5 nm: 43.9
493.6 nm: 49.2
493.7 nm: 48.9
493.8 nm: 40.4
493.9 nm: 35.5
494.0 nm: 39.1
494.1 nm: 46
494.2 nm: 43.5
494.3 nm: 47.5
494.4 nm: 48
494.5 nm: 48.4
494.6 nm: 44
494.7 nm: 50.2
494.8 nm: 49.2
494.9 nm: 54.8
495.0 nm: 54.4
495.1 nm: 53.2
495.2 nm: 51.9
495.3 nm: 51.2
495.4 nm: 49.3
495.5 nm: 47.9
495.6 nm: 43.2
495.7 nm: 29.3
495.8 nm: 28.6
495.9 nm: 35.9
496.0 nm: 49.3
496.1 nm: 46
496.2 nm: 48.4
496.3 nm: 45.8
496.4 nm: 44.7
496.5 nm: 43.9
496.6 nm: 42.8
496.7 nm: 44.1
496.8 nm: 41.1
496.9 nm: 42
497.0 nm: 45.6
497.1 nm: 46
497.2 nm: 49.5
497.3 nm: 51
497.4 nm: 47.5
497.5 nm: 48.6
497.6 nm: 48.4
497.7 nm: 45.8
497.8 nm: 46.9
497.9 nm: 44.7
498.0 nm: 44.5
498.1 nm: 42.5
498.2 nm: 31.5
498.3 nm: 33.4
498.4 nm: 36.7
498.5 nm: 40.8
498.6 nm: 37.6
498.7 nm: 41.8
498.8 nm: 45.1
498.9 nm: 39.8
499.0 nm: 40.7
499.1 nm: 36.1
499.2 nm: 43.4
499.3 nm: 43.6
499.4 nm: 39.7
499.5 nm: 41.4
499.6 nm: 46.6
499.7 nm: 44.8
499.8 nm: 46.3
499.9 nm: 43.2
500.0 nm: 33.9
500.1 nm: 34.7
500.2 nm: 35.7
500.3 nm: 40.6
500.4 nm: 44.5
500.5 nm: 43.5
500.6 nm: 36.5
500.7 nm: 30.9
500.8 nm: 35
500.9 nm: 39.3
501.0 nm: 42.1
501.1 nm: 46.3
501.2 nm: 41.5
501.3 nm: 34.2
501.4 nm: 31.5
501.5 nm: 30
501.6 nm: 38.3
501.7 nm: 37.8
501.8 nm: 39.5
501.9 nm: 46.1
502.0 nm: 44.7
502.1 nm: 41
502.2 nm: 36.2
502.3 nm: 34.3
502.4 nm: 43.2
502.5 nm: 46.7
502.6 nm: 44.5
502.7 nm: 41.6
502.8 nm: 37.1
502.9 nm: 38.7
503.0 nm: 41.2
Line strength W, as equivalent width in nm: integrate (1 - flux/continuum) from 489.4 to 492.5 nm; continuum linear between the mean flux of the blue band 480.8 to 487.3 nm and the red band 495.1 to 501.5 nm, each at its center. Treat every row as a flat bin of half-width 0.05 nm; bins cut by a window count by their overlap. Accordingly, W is -0.14 nm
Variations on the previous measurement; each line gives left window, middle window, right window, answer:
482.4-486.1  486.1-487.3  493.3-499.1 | 0.06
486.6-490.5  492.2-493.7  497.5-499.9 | -0.11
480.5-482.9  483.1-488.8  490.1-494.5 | 0.14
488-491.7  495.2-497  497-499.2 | 0.00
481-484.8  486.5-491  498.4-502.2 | -0.15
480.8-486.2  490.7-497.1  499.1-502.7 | -0.39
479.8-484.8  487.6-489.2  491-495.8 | 0.11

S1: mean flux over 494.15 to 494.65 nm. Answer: 46.3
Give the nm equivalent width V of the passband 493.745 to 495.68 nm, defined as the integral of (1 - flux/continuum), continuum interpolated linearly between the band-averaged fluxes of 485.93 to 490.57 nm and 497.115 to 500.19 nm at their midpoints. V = -0.180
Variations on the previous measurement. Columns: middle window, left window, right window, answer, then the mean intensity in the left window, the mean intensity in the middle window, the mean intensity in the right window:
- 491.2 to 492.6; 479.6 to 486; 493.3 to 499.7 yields 0.107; 46.1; 41.4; 44.2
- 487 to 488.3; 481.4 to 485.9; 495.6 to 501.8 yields 0.046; 46.1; 43.2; 41.2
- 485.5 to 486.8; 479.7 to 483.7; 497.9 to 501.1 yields -0.020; 45.7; 45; 40.1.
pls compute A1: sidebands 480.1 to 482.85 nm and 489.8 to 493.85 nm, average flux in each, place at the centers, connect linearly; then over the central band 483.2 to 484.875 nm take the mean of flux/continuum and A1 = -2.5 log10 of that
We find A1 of 0.04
